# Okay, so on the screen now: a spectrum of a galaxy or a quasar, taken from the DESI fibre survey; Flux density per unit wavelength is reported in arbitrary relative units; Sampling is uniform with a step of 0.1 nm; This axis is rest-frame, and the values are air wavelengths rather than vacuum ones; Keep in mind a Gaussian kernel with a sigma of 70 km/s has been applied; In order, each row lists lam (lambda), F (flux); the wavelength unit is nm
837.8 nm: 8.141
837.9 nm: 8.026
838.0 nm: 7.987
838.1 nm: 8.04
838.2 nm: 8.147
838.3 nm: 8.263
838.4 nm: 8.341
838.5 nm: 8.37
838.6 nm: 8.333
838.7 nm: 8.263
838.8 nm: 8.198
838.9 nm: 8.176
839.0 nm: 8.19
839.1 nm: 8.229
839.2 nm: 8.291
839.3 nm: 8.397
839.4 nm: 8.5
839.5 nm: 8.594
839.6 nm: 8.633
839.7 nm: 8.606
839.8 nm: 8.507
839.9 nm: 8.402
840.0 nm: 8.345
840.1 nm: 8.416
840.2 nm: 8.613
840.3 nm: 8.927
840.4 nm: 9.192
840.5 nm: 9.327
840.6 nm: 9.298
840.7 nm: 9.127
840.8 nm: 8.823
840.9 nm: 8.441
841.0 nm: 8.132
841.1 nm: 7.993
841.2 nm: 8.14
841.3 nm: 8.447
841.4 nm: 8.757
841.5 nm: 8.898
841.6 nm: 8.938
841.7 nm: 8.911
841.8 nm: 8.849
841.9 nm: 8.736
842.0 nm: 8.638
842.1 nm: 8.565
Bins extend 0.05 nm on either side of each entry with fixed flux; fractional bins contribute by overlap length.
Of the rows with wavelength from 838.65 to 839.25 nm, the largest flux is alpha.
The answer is 8.291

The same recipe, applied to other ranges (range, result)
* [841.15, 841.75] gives 8.938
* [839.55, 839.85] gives 8.633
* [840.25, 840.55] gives 9.327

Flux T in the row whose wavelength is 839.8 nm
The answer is 8.507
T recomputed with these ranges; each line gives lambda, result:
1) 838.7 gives 8.263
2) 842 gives 8.638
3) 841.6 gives 8.938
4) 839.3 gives 8.397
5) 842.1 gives 8.565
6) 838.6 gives 8.333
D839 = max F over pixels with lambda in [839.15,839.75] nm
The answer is 8.633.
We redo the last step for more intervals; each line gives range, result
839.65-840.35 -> 8.927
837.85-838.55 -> 8.37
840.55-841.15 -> 9.298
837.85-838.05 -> 8.026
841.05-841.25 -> 8.14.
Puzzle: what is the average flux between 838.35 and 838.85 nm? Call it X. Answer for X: 8.3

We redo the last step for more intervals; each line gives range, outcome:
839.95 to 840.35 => 8.58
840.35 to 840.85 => 9.15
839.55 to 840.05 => 8.5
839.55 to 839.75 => 8.62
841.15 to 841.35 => 8.29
